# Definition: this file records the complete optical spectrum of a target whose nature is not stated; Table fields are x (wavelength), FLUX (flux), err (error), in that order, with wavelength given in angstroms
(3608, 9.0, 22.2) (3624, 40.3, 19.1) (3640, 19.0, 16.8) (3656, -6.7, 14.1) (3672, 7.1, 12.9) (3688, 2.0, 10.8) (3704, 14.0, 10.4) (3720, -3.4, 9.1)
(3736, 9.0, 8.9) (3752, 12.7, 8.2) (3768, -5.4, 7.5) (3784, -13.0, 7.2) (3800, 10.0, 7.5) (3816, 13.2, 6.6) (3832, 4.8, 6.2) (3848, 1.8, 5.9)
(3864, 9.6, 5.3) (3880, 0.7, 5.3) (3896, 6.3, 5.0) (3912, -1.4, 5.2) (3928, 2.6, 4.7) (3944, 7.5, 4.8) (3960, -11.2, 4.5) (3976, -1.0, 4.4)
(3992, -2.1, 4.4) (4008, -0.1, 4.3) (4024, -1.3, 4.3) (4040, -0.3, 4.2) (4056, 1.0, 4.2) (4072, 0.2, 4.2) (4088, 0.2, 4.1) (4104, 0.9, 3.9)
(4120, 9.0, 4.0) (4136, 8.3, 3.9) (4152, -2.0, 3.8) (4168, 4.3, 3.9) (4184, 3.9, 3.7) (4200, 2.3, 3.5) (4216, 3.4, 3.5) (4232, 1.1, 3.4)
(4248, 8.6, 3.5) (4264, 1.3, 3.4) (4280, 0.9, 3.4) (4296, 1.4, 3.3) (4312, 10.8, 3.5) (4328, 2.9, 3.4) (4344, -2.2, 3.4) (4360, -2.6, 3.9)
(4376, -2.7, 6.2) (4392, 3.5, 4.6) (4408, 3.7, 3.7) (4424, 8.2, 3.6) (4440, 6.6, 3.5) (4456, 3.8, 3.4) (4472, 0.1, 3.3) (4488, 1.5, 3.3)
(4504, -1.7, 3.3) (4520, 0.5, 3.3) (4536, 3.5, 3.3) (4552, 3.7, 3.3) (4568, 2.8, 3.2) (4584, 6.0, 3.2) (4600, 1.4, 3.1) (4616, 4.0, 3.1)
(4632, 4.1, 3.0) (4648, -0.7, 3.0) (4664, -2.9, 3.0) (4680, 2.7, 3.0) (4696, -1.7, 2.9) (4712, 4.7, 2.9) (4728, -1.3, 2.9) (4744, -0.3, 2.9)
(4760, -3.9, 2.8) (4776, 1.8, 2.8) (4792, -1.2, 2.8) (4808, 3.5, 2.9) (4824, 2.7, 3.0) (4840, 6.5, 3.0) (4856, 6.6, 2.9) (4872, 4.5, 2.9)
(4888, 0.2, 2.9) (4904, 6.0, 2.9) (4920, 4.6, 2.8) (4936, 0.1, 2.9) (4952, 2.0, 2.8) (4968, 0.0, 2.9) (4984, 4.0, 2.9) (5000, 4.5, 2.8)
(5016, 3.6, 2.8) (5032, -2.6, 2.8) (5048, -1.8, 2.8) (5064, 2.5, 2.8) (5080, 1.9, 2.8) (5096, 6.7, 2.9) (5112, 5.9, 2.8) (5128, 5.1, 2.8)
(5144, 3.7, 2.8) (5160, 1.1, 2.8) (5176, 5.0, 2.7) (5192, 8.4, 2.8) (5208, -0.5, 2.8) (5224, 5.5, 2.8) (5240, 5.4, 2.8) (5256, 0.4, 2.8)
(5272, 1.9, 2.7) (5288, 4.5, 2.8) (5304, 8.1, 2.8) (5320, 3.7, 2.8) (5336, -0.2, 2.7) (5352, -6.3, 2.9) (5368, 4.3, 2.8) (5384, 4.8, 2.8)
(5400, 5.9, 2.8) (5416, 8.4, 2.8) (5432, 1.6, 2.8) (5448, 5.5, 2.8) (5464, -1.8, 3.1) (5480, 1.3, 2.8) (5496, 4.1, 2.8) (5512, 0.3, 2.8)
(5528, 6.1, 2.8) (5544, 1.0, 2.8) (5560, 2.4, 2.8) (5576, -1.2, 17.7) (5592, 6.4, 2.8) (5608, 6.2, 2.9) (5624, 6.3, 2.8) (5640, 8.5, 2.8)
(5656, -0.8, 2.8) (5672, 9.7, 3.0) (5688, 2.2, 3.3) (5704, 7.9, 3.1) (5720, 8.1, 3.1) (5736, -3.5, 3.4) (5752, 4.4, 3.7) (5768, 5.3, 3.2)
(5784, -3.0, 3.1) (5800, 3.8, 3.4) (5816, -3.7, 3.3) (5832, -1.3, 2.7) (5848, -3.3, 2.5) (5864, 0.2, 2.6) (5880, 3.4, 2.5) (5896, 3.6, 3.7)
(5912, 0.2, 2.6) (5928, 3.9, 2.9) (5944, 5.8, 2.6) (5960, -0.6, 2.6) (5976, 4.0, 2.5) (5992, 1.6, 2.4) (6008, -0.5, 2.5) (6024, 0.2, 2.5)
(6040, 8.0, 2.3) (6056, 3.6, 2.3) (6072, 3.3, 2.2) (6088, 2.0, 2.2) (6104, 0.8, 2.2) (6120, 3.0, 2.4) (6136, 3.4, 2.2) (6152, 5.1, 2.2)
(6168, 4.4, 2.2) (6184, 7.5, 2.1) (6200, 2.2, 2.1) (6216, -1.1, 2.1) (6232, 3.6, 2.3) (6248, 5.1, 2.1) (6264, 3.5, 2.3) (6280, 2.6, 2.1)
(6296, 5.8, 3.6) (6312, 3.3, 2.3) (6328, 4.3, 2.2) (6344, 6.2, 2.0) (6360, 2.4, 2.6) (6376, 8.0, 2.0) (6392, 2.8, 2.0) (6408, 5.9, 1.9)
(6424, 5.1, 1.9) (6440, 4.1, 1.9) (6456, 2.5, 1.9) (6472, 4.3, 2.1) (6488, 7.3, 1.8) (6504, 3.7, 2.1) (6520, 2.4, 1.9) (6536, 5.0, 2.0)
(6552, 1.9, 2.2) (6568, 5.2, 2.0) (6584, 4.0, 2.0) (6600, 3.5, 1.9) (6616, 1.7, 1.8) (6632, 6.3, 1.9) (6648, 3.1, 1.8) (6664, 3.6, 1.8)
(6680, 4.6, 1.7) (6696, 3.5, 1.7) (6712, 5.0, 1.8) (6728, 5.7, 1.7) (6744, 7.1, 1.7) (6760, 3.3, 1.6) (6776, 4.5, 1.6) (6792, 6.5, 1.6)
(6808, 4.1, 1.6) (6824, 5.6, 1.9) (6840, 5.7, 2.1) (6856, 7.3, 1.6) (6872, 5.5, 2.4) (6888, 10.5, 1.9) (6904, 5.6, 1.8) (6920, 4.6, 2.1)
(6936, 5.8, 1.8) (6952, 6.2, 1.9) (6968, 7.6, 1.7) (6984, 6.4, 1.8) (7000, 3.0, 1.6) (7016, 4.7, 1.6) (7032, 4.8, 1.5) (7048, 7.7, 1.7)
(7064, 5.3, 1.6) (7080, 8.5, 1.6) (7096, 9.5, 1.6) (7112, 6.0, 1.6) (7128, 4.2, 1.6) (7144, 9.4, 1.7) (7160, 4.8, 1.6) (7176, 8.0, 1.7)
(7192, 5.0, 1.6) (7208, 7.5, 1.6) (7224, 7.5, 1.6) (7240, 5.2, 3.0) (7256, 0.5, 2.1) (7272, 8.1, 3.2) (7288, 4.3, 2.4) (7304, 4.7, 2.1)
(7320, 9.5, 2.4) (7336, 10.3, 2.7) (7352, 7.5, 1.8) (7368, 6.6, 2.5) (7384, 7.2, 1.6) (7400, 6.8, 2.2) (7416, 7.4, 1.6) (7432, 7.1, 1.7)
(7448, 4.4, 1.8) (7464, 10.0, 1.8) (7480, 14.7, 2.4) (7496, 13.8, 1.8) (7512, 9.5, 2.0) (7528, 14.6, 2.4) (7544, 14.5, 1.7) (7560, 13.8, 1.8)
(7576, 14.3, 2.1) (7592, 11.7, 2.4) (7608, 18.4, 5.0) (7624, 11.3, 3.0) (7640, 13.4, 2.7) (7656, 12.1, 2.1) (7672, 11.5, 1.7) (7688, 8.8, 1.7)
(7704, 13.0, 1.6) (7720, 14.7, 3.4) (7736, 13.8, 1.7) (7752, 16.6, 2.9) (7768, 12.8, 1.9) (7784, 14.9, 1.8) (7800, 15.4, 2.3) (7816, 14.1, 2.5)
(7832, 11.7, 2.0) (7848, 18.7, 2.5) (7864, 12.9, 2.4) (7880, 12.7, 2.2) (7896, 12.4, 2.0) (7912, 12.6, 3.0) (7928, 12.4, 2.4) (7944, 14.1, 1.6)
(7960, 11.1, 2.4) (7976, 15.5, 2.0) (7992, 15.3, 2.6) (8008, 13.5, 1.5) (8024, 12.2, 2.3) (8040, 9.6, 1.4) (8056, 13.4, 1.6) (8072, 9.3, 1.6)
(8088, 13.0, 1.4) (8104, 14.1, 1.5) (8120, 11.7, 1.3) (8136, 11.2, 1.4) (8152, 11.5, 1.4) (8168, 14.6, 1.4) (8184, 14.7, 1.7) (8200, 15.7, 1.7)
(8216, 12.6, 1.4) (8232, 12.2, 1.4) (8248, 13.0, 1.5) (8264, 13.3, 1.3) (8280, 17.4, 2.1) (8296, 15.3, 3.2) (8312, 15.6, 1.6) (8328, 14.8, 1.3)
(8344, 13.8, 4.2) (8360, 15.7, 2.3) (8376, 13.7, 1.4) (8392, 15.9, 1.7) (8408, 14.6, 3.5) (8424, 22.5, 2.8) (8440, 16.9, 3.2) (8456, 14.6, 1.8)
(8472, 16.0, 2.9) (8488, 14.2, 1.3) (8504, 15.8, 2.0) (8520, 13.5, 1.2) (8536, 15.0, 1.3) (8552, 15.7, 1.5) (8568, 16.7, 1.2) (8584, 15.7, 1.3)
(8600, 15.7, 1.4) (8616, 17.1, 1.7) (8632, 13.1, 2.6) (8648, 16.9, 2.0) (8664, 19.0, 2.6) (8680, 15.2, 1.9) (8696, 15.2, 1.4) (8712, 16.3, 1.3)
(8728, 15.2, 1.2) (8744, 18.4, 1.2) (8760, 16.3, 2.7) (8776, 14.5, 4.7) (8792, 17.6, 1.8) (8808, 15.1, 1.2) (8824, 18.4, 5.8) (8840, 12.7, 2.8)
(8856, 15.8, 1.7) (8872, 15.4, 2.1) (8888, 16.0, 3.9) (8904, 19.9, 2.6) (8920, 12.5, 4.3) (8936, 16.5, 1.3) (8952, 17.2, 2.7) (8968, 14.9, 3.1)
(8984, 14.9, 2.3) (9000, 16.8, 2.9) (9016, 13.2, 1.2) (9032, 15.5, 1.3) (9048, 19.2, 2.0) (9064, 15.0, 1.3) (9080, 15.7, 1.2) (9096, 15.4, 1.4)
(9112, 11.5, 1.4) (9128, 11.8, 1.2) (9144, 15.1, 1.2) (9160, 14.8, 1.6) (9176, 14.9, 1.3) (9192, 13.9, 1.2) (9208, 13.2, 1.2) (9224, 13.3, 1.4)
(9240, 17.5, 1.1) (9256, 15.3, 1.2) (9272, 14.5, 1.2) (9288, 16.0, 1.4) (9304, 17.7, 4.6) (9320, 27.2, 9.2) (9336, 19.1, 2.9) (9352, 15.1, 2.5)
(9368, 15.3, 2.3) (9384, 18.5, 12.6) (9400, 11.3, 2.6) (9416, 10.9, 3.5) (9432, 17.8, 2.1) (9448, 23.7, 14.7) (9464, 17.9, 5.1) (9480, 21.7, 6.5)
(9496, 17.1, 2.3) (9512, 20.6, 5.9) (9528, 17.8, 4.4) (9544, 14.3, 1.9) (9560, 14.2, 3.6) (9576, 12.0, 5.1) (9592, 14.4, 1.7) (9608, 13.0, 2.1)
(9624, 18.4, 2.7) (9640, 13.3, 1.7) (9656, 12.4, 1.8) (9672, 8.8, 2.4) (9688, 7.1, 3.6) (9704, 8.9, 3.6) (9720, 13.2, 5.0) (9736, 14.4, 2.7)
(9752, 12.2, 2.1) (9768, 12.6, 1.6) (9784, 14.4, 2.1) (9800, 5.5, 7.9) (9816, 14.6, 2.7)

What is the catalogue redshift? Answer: 0.87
